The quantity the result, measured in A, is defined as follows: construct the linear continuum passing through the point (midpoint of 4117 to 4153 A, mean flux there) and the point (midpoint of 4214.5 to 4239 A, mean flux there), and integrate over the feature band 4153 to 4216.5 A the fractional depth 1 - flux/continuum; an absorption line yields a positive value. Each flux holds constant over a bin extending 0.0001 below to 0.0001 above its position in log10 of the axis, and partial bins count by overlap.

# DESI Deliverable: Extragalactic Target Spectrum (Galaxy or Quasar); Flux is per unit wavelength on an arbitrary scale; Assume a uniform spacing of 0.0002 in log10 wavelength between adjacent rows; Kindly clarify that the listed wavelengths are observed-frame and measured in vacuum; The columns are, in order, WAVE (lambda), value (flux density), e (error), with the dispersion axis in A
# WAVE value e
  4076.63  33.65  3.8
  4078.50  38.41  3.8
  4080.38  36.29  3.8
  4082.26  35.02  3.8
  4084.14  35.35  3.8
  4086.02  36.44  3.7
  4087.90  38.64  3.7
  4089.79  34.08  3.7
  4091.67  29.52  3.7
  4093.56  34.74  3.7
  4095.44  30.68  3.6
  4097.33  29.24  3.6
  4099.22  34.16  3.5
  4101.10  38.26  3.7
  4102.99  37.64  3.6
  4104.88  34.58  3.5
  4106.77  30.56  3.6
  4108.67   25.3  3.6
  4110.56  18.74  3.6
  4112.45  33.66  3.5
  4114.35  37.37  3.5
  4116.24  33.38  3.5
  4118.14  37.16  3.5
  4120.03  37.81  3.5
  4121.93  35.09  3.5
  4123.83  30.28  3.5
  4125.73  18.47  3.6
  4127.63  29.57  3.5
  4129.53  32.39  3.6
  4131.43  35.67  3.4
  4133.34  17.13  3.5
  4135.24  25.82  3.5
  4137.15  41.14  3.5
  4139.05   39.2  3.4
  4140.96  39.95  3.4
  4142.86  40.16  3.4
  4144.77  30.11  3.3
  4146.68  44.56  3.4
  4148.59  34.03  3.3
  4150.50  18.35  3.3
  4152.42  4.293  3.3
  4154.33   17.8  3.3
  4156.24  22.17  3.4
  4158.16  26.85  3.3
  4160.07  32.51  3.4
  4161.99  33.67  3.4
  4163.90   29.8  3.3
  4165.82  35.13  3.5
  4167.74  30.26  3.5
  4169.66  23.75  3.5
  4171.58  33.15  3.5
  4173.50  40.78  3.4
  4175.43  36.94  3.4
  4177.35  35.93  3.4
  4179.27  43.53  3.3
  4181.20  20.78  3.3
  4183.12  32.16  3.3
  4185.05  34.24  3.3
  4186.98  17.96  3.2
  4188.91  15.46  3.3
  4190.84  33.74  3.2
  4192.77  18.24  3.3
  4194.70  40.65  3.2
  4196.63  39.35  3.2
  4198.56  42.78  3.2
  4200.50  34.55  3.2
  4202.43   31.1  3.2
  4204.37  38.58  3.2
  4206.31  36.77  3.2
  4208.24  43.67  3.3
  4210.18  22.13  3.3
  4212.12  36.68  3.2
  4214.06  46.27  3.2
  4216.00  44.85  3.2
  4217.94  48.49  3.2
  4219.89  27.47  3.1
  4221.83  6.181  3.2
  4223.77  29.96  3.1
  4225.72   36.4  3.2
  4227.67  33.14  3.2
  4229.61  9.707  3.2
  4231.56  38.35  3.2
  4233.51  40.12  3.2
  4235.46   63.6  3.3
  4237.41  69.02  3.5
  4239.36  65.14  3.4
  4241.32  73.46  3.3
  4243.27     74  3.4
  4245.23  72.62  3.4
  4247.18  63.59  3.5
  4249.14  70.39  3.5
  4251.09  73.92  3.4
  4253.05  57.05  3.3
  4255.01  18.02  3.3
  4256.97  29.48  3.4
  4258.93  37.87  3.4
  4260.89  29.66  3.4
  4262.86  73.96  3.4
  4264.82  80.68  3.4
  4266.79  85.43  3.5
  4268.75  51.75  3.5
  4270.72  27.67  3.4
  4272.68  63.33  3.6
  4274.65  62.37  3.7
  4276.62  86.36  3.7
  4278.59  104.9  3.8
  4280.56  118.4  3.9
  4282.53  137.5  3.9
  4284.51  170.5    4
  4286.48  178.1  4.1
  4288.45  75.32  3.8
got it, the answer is 5.3 A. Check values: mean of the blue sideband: 31.4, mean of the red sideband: 38.2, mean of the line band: 32.3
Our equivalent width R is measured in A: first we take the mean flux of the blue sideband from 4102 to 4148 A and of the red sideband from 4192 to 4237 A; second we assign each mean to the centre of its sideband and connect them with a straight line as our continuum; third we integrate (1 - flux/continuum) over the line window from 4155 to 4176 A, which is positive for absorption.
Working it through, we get 1.86 A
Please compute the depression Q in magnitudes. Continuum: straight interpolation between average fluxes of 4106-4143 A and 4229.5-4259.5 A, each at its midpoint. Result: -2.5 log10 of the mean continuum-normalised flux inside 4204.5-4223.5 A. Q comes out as 0.37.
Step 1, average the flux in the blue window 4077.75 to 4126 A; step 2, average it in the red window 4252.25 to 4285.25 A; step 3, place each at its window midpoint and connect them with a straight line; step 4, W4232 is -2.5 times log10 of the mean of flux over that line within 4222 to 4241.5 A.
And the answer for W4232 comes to 0.43 mag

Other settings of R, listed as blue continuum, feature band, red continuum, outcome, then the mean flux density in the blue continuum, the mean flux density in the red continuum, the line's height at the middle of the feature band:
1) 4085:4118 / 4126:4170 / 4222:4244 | 9.3 A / 32.9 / 46.6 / 37.7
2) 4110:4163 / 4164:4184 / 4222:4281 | 3.0 A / 30.3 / 56.8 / 39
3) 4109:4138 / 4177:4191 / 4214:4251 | 4.1 A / 30.8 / 48.7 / 40.7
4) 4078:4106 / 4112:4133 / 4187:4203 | 0.9 A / 34.8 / 31.2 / 33.7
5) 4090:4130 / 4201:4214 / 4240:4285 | 4.9 A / 31.9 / 71.2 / 57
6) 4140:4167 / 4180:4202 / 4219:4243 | 3.4 A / 29.2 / 42.1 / 35.5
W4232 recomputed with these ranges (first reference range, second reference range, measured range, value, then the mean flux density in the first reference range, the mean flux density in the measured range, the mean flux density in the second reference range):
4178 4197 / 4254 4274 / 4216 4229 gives 0.25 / 29.4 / 30.8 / 50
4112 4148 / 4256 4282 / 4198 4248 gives 0.29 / 33.6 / 43.4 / 66.8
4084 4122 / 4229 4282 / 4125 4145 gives 0.23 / 33.4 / 32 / 61.8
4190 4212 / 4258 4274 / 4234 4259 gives -0.20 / 34.8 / 59.5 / 56.5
